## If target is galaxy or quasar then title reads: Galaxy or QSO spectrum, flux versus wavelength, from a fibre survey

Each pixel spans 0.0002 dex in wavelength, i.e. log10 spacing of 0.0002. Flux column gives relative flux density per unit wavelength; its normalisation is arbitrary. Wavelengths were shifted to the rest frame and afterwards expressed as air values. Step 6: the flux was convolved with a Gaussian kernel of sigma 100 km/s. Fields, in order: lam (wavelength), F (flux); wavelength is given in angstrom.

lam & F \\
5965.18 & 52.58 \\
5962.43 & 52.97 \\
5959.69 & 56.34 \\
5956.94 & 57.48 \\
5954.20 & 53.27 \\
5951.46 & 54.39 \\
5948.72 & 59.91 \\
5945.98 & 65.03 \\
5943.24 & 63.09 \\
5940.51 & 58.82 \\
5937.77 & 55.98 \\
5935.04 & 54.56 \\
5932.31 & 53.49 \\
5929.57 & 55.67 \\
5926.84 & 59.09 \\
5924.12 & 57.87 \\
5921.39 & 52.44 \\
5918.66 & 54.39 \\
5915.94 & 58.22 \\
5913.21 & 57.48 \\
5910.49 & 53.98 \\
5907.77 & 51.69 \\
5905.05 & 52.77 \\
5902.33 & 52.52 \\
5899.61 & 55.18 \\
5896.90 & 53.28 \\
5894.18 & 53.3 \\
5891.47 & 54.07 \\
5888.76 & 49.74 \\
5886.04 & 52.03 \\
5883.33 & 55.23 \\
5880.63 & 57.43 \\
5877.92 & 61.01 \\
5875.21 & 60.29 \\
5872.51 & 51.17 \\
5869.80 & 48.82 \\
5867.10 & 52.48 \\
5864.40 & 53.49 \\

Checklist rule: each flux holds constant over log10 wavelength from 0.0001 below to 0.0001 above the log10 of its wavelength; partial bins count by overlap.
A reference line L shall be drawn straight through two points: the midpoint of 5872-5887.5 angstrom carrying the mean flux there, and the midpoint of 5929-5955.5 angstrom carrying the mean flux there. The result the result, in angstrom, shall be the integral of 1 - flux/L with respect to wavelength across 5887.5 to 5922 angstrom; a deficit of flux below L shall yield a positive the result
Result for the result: 1.8 angstrom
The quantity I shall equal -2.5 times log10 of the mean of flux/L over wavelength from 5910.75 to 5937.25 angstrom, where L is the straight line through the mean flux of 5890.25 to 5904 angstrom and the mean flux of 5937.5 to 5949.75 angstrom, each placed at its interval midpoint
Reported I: 0.04 mag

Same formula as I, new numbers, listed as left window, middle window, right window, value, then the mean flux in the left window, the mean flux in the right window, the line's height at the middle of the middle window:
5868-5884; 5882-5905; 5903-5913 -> 0.025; 55.6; 53.3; 54.4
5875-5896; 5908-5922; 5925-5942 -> 0.014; 55.1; 56.4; 55.9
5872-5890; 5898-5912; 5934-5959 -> 0.062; 55.5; 58.1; 56.4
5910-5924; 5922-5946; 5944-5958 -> -0.013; 55.6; 58.2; 56.9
